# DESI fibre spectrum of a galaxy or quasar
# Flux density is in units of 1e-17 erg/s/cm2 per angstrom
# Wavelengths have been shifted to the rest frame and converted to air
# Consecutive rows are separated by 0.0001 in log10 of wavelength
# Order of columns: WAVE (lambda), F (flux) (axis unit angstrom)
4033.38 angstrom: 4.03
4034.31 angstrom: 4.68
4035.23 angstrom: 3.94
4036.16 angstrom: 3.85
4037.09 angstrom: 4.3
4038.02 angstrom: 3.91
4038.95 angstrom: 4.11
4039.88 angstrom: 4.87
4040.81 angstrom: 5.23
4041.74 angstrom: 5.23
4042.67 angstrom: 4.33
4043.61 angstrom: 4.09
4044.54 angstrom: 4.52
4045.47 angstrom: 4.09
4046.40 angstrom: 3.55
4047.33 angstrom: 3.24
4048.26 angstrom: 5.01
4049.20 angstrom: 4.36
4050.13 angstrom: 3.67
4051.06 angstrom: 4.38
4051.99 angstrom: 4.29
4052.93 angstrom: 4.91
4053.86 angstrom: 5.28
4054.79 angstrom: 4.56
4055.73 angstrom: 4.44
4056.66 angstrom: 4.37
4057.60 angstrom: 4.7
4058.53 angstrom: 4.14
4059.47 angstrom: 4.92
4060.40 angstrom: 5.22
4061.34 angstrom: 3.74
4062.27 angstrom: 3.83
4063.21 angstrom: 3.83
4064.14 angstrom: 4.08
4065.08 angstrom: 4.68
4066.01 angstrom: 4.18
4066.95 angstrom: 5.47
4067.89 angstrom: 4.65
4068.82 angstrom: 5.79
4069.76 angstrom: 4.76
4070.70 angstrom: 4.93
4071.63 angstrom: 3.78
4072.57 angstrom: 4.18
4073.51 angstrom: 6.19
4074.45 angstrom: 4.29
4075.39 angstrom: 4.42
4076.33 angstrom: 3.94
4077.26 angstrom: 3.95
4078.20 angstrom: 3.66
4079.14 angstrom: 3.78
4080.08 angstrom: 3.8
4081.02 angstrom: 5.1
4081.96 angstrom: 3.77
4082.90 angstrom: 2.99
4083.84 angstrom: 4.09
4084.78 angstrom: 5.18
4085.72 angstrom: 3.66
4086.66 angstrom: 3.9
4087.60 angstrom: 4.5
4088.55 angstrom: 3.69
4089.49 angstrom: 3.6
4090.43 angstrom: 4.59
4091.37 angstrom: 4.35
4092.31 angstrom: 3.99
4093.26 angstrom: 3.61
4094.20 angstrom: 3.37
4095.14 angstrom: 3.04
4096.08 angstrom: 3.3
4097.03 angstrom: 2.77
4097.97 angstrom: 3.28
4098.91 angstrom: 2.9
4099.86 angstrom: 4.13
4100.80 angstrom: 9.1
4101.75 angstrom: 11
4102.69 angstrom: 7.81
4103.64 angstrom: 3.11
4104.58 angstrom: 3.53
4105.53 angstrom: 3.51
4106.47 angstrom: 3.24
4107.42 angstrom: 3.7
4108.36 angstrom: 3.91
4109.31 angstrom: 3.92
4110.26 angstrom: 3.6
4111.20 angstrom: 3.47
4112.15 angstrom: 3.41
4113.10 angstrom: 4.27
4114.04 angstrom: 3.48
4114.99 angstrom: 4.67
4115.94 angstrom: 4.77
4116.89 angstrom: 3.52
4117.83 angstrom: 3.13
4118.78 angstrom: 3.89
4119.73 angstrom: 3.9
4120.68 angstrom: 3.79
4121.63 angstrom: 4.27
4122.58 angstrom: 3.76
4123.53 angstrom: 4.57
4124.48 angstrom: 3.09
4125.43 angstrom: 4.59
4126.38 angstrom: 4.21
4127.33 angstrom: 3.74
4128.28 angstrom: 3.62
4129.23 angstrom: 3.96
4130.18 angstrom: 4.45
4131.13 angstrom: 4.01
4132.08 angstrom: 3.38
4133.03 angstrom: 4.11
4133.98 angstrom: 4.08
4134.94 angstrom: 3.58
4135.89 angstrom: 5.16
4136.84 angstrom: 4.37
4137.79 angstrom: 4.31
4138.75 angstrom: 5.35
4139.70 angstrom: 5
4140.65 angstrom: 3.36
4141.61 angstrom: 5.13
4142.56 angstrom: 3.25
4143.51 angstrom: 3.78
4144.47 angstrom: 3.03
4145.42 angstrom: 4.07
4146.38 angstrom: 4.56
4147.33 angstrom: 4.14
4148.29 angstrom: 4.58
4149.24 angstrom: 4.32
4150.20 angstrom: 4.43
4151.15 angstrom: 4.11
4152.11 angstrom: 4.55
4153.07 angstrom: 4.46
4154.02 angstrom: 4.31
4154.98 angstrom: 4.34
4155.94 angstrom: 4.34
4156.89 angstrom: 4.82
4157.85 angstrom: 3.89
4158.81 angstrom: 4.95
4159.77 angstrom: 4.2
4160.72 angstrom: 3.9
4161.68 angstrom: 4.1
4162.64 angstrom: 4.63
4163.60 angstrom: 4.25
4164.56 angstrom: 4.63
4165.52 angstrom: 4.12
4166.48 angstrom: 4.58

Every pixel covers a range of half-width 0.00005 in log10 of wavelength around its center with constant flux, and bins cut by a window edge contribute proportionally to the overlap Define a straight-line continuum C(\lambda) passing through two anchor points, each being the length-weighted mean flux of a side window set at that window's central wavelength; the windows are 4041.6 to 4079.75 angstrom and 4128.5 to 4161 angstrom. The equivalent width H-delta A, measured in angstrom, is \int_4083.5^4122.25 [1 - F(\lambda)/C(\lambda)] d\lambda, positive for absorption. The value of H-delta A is 1.4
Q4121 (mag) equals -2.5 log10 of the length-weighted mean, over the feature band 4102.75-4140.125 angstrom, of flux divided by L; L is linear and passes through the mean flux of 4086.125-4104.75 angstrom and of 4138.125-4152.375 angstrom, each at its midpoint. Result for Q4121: 0.09 mag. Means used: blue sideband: 4.49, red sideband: 4.24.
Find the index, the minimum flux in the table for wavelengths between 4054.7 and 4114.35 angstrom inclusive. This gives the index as 2.77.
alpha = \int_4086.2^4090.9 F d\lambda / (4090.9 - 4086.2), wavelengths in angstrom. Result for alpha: 4.05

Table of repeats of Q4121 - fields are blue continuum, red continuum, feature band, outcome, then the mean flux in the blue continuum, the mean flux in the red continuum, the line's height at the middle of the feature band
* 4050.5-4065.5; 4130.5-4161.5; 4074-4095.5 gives 0.11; 4.45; 4.25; 4.39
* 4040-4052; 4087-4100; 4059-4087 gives -0.11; 4.32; 3.64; 3.94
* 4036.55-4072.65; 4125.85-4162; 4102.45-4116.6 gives 0.09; 4.45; 4.21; 4.3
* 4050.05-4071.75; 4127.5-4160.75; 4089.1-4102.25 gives -0.03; 4.55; 4.23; 4.42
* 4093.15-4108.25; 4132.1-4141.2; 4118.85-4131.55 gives 0.10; 4.47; 4.32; 4.37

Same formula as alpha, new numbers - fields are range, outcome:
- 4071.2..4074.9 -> 4.61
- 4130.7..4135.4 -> 3.83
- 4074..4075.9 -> 4.34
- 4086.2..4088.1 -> 4.18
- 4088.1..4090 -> 3.67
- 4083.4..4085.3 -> 4.62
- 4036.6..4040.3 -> 4.29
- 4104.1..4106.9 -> 3.44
